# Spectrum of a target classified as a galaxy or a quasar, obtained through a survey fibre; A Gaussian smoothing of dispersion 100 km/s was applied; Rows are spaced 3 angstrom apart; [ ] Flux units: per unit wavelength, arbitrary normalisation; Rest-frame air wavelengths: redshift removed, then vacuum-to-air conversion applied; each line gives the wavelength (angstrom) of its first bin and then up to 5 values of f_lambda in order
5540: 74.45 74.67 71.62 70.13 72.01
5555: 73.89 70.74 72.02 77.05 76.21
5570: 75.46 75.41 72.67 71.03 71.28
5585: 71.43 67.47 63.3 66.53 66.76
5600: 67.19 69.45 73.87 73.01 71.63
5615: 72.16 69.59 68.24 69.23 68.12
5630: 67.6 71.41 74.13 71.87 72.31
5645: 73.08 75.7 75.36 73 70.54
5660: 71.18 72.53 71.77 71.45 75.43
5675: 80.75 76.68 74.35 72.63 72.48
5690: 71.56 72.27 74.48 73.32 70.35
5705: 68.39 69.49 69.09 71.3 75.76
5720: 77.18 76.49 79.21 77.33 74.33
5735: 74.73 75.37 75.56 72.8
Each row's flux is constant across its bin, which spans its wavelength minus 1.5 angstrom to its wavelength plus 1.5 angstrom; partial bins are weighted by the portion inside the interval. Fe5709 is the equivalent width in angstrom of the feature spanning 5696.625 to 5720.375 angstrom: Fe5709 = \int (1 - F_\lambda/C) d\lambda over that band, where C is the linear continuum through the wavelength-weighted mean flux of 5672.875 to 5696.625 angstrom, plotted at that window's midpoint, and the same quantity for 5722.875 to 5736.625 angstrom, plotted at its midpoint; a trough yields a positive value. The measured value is 1.19 angstrom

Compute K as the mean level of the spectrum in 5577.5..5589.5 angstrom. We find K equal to 70.3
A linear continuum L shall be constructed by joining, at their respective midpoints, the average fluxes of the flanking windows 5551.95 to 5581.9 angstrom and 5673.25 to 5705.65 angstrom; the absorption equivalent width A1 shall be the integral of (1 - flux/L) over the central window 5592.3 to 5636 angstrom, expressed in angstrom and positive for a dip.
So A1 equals 2.3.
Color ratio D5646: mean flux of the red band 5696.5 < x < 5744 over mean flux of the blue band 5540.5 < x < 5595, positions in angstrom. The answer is 1.0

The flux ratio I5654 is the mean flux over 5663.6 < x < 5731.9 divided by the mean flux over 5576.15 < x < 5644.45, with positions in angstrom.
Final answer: 1.1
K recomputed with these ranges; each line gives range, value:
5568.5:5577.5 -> 74.5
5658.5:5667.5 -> 71.8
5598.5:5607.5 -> 70.2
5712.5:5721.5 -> 74.7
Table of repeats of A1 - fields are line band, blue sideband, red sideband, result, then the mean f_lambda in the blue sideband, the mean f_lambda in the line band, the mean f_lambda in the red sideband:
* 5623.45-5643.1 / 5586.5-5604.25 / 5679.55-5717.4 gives -0.6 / 66.7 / 70.7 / 71.8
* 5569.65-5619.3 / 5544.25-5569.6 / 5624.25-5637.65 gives 0.9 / 73.1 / 70.4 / 70.2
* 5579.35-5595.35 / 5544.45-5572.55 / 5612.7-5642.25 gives 0.9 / 73.3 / 68.2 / 70.4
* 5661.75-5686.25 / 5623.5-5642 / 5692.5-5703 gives -0.8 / 70.6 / 74.4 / 72.7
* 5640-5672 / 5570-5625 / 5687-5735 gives -0.4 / 70.2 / 72.8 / 73.4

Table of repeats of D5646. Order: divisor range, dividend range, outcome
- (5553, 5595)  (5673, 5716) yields 1.01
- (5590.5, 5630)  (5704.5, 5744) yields 1.07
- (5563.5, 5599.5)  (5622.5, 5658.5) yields 1.01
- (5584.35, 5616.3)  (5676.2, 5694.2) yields 1.06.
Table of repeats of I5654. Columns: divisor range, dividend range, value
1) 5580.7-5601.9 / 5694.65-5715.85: 1.05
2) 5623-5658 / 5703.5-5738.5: 1.03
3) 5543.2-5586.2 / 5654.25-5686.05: 1.01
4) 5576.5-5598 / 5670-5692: 1.09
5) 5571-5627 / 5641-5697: 1.05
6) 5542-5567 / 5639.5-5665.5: 1.00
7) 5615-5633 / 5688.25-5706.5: 1.04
